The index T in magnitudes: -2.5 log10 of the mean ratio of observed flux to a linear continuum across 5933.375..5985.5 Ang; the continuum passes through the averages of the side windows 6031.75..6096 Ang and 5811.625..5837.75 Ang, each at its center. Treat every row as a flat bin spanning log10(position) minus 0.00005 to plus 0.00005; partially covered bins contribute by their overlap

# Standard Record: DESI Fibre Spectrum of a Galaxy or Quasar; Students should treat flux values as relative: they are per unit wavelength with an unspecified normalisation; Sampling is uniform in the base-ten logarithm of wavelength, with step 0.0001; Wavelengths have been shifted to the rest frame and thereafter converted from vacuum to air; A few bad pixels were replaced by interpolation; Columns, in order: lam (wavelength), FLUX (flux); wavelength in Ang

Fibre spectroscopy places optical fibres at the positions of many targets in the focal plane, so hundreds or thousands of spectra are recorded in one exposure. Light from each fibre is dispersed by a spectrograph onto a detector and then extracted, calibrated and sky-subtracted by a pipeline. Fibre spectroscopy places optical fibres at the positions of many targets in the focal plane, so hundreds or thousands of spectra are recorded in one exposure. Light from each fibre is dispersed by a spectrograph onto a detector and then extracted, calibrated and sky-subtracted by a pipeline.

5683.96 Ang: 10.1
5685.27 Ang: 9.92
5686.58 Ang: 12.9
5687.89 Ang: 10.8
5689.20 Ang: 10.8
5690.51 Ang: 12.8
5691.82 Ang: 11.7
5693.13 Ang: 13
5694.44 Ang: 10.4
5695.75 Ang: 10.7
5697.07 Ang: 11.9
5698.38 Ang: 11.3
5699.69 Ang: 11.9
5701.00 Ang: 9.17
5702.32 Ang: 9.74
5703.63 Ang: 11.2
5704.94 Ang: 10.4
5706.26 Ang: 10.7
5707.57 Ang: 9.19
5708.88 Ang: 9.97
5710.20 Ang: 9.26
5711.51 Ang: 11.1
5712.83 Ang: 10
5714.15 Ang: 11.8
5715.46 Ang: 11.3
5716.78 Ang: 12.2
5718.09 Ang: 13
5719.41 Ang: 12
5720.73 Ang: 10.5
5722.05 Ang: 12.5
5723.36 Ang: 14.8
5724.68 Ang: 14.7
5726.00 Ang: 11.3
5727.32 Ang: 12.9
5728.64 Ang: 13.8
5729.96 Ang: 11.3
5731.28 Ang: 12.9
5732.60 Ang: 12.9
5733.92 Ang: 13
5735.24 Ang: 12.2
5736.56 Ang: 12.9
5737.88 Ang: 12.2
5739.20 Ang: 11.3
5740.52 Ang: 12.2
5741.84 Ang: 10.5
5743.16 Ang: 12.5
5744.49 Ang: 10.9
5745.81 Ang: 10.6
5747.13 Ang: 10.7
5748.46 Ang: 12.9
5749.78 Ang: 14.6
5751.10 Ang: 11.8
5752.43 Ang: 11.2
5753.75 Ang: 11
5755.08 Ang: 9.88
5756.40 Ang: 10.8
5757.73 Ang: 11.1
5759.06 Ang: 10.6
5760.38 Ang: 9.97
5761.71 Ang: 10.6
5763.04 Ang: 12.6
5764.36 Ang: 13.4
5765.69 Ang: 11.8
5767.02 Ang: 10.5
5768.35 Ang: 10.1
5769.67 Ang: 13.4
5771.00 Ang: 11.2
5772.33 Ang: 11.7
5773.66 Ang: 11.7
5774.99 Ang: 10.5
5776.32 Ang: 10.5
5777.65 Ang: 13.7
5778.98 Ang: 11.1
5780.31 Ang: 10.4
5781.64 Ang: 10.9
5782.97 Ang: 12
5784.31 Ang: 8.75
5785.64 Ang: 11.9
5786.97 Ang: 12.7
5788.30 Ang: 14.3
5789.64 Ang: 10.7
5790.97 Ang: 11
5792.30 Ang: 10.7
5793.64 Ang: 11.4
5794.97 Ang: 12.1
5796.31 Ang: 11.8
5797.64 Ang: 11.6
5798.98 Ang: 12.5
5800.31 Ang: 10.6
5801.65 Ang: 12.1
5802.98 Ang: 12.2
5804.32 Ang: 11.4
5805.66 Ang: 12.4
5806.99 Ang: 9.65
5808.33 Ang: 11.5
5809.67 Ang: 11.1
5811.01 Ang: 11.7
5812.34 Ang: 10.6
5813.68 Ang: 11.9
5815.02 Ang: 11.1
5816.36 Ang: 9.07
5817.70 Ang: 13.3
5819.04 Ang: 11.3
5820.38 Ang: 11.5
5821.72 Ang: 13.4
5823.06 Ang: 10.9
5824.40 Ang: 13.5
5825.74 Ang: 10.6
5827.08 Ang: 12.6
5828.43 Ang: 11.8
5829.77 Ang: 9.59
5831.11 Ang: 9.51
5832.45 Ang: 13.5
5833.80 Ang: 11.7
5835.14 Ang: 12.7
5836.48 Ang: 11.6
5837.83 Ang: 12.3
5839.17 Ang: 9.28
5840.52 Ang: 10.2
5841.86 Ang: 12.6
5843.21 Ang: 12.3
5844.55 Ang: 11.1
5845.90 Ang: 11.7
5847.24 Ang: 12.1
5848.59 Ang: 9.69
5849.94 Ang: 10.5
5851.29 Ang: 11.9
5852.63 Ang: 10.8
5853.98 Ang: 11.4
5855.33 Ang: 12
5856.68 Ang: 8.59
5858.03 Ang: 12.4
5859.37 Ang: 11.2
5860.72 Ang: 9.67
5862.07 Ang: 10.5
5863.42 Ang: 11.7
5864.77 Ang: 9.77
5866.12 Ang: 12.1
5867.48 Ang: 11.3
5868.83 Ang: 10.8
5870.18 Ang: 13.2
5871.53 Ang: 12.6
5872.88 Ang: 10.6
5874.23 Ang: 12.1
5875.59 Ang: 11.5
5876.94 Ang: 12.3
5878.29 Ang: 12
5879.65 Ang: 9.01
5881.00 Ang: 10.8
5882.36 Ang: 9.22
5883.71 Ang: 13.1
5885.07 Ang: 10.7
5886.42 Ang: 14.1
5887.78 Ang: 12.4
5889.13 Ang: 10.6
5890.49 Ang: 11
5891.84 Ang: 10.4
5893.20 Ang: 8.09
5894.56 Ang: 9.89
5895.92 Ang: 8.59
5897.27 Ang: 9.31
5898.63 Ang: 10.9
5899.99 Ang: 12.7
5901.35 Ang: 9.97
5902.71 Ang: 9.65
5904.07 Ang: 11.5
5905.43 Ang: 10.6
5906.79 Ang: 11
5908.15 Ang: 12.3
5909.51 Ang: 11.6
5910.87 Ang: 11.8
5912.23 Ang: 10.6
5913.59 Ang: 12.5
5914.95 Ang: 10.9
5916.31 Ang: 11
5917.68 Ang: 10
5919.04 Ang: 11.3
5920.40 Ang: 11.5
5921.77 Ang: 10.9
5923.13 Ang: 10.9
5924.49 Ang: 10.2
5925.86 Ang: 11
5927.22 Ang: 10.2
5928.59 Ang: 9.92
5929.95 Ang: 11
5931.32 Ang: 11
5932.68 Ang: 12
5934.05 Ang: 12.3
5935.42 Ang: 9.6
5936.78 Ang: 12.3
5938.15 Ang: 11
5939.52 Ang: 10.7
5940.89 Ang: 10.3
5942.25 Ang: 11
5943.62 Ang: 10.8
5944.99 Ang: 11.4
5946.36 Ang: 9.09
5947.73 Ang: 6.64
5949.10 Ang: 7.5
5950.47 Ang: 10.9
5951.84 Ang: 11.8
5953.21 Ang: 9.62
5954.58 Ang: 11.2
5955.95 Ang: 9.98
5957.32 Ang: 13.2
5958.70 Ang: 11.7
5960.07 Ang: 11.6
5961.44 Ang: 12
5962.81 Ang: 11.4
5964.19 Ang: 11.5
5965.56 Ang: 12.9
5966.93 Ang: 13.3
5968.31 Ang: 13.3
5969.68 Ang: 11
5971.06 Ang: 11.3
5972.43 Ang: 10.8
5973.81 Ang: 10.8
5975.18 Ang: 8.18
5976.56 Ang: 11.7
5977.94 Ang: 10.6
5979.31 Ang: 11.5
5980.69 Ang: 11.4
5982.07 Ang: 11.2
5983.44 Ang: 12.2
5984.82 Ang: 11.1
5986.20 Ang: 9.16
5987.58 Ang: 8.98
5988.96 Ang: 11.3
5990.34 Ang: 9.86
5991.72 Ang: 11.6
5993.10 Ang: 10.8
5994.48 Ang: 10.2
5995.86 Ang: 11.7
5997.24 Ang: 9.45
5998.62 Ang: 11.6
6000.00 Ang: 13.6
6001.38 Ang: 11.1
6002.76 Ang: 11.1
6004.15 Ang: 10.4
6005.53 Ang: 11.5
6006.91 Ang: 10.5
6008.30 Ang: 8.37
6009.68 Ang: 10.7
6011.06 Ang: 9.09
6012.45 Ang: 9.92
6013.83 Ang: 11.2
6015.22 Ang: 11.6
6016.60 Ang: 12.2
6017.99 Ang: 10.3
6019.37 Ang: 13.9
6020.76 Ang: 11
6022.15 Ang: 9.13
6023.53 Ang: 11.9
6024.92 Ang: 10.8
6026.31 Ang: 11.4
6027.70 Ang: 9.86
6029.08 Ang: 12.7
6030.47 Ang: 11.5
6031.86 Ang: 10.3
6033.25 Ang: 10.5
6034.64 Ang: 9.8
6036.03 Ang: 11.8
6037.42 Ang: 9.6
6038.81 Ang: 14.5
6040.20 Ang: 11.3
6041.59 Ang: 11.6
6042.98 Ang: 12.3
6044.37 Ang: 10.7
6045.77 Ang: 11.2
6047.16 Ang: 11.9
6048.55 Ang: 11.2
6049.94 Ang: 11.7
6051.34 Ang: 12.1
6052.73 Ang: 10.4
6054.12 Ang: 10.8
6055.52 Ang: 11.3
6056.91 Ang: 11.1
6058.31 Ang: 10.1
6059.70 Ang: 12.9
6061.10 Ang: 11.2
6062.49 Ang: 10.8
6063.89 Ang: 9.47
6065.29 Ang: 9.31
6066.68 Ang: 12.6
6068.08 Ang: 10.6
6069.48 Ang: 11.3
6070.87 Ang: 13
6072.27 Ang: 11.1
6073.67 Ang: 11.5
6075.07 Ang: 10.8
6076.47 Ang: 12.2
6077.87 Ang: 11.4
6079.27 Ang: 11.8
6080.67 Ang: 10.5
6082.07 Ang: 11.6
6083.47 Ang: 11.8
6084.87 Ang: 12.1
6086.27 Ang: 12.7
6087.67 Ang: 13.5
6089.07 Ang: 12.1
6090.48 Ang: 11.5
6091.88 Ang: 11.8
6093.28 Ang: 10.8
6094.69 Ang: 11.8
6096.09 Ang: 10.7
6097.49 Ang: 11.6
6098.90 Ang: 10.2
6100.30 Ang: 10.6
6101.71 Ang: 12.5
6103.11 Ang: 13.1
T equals 0.045 mag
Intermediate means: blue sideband 11.6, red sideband 11.4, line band 11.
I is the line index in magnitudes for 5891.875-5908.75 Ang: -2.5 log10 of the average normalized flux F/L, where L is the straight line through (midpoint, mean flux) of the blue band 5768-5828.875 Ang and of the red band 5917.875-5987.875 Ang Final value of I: 0.08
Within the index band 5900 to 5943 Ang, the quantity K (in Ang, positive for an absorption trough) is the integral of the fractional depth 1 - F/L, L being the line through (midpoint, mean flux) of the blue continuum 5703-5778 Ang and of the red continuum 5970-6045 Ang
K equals 0.64 Ang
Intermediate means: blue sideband 11.6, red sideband 11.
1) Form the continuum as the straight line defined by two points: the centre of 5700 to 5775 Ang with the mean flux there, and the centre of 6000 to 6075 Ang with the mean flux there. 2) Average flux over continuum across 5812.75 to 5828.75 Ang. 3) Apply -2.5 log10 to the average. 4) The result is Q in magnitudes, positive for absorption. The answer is -0.03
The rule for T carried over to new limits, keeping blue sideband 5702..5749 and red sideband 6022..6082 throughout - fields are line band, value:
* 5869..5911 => 0.039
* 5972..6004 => 0.046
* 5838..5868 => 0.045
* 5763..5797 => 0.008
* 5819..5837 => -0.017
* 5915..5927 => 0.058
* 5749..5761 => 0.041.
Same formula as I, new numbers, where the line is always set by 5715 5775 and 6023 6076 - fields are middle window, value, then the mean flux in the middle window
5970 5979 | 0.08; 10.6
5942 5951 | 0.20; 9.52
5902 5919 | 0.04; 11.1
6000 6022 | 0.04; 10.9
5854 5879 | 0.03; 11.3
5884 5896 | 0.07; 10.8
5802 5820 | 0.04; 11.3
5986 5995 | 0.10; 10.3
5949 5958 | 0.06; 10.8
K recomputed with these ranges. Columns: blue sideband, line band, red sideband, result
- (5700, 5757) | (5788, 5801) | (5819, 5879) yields -0.1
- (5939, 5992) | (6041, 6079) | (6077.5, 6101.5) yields 0.4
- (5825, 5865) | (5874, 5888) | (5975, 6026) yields -0.5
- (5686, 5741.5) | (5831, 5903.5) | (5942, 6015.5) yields 0.5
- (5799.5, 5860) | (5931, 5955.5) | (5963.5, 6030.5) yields 1.5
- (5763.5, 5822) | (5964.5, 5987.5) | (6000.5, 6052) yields 0.0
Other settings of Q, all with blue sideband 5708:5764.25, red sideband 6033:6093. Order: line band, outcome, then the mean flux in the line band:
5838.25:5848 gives 0.030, 11.3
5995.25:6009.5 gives 0.056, 10.9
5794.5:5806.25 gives -0.012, 11.8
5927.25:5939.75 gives 0.049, 11.1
